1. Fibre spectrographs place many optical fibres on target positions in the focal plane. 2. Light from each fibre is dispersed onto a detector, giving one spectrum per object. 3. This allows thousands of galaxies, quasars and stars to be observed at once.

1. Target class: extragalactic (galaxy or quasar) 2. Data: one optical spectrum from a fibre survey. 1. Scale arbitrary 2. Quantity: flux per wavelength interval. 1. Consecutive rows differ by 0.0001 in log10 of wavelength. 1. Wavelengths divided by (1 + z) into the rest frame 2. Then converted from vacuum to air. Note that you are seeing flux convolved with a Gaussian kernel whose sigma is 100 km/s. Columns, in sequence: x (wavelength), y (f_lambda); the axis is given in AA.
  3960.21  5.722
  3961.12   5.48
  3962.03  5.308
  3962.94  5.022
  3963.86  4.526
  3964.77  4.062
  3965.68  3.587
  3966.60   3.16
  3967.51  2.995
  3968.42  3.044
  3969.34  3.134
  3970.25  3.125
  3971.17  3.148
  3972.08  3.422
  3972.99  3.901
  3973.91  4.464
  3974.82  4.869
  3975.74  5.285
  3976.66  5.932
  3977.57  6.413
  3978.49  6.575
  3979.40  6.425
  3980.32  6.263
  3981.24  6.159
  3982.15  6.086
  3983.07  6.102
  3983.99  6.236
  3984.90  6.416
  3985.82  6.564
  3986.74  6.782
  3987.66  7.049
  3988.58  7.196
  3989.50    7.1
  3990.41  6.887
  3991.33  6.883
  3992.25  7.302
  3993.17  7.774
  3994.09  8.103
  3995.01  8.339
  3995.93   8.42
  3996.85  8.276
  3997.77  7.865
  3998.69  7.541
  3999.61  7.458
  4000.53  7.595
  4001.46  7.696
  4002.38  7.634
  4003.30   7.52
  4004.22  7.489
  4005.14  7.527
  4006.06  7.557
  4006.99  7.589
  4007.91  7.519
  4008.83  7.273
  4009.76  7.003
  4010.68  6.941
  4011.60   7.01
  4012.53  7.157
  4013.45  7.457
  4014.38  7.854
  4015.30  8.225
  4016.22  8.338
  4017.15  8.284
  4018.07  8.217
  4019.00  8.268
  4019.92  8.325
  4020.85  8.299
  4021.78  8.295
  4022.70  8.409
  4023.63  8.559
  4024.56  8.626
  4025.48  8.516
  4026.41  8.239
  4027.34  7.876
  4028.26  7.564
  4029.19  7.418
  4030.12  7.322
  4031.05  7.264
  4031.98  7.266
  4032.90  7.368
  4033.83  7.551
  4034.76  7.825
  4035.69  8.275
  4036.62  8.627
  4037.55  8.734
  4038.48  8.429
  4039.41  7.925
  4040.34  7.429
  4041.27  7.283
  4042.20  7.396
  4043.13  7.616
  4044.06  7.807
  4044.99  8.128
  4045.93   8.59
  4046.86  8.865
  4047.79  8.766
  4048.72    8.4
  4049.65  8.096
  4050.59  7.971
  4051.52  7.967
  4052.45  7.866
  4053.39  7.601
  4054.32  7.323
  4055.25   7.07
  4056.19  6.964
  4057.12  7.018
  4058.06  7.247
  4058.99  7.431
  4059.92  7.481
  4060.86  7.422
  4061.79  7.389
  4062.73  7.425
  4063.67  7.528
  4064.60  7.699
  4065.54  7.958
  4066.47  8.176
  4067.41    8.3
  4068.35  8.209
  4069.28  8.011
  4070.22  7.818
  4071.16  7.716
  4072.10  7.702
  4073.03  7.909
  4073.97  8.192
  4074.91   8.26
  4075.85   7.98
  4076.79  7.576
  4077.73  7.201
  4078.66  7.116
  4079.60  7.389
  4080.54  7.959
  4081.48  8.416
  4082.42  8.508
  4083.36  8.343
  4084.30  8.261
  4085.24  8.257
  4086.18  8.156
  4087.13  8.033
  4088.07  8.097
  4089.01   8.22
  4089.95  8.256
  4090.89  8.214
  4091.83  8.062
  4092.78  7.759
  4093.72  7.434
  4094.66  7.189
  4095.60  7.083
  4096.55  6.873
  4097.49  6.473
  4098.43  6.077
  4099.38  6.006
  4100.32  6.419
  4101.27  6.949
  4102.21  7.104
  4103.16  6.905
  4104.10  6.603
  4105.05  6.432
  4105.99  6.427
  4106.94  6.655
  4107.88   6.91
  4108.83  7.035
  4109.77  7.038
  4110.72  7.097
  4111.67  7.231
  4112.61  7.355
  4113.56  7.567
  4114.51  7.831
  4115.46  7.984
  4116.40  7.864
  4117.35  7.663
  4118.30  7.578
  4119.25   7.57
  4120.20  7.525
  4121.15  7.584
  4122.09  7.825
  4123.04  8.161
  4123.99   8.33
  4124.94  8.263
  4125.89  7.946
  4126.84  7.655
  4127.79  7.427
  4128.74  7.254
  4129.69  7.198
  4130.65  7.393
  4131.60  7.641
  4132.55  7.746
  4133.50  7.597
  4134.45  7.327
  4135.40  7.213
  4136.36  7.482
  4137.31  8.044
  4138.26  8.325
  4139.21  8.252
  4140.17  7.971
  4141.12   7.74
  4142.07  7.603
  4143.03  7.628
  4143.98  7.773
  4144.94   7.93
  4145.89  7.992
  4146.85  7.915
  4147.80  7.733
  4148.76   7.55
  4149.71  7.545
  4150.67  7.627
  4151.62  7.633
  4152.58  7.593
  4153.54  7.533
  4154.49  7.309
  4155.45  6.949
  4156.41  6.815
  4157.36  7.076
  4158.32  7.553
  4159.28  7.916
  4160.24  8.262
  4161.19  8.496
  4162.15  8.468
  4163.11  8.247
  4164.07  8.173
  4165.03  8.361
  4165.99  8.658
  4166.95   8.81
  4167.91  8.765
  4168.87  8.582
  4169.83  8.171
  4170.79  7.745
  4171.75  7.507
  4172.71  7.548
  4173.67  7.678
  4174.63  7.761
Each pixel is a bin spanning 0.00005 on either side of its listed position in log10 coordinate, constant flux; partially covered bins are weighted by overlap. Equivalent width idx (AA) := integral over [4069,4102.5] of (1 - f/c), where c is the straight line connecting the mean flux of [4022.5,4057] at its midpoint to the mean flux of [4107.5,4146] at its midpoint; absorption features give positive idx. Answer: 0.6 AA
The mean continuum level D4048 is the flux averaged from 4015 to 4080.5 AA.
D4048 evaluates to 7.88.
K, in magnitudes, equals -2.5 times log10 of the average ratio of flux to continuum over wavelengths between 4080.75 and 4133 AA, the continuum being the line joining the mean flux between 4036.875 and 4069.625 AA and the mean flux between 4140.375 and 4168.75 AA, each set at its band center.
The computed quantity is 0.050 mag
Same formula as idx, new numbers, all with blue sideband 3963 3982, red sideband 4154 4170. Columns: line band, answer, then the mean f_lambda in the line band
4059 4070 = -2.7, 7.77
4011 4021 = -4.8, 7.92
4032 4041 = -3.5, 7.97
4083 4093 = -2.2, 8.15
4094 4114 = 0.4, 6.84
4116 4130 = -0.8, 7.73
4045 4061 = -4.7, 7.78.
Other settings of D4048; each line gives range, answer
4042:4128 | 7.62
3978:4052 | 7.64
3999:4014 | 7.4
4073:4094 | 7.99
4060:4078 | 7.81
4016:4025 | 8.35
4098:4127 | 7.28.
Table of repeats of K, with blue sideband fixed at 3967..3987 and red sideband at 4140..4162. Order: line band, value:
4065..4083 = -0.21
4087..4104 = -0.06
